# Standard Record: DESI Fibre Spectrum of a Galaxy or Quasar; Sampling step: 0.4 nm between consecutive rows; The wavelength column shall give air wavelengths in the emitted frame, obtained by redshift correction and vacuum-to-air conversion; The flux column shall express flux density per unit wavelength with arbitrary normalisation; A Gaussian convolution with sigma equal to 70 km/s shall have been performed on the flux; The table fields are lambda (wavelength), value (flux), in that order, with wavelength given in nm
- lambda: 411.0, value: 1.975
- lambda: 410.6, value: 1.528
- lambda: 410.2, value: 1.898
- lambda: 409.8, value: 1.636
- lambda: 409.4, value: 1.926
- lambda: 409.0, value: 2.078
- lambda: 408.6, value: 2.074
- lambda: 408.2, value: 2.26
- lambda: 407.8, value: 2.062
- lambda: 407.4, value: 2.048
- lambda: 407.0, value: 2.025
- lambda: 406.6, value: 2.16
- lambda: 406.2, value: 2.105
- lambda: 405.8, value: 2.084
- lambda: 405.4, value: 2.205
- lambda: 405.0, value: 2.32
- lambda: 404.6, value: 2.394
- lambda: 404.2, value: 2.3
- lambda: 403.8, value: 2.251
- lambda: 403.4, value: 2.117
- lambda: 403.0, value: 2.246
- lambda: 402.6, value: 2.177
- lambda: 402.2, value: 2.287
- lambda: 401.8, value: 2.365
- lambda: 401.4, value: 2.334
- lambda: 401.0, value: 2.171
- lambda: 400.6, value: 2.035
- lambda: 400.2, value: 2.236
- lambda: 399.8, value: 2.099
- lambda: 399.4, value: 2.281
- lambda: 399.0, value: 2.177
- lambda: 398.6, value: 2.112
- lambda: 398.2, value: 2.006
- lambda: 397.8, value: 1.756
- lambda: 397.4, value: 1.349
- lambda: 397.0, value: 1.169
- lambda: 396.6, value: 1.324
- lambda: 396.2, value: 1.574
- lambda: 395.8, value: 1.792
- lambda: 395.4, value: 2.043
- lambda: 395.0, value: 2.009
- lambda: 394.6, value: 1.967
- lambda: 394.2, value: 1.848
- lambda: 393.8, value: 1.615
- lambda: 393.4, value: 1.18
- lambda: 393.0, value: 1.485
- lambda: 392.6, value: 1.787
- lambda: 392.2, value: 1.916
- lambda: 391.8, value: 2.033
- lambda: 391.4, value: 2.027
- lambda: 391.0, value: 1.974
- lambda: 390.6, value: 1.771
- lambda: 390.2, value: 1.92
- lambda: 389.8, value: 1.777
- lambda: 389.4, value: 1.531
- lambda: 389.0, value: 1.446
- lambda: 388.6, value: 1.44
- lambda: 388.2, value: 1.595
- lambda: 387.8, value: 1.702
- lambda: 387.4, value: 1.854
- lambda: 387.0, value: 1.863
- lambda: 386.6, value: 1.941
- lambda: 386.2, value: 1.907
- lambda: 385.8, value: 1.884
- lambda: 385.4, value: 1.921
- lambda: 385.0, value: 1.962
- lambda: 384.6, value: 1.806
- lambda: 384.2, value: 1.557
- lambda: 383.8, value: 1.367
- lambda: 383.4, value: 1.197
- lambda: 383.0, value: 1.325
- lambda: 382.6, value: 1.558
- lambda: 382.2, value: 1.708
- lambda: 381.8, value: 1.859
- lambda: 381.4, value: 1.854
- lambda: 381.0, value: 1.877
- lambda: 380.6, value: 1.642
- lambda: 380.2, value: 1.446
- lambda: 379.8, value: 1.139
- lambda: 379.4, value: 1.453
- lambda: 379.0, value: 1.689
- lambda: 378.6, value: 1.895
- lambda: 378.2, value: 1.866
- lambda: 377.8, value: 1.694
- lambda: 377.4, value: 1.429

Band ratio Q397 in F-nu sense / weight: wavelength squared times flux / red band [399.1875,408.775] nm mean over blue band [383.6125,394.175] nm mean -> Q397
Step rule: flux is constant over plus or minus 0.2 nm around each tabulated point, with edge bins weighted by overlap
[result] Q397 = 1.36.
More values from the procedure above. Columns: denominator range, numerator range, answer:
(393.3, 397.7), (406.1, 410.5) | 1.31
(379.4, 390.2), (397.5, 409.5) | 1.42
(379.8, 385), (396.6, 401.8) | 1.34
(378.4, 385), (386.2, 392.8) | 1.17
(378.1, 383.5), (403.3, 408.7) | 1.54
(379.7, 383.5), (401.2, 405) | 1.61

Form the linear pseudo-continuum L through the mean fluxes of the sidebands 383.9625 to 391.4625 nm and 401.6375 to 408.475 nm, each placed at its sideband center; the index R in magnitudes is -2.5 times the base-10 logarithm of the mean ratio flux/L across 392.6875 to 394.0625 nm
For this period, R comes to 0.28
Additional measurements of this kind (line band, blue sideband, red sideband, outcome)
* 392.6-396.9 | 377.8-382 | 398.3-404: 0.215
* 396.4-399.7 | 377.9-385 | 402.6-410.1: 0.103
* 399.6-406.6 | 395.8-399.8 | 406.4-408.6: -0.138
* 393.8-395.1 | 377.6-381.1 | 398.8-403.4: 0.083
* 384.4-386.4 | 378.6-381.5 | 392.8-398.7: -0.168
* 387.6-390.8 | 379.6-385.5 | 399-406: 0.106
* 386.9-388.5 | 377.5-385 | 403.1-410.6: 0.005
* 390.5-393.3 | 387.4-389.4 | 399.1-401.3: -0.053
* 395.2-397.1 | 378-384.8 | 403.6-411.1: 0.166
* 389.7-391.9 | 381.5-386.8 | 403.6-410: -0.057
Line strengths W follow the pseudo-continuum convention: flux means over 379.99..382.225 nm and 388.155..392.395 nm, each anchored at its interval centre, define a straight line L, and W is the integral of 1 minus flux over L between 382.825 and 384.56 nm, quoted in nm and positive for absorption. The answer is 0.338 nm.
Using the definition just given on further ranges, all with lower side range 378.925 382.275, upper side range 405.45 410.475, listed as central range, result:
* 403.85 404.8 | -0.172 nm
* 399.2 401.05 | -0.244 nm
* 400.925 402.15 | -0.234 nm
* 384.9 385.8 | -0.123 nm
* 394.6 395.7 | -0.093 nm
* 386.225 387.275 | -0.113 nm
